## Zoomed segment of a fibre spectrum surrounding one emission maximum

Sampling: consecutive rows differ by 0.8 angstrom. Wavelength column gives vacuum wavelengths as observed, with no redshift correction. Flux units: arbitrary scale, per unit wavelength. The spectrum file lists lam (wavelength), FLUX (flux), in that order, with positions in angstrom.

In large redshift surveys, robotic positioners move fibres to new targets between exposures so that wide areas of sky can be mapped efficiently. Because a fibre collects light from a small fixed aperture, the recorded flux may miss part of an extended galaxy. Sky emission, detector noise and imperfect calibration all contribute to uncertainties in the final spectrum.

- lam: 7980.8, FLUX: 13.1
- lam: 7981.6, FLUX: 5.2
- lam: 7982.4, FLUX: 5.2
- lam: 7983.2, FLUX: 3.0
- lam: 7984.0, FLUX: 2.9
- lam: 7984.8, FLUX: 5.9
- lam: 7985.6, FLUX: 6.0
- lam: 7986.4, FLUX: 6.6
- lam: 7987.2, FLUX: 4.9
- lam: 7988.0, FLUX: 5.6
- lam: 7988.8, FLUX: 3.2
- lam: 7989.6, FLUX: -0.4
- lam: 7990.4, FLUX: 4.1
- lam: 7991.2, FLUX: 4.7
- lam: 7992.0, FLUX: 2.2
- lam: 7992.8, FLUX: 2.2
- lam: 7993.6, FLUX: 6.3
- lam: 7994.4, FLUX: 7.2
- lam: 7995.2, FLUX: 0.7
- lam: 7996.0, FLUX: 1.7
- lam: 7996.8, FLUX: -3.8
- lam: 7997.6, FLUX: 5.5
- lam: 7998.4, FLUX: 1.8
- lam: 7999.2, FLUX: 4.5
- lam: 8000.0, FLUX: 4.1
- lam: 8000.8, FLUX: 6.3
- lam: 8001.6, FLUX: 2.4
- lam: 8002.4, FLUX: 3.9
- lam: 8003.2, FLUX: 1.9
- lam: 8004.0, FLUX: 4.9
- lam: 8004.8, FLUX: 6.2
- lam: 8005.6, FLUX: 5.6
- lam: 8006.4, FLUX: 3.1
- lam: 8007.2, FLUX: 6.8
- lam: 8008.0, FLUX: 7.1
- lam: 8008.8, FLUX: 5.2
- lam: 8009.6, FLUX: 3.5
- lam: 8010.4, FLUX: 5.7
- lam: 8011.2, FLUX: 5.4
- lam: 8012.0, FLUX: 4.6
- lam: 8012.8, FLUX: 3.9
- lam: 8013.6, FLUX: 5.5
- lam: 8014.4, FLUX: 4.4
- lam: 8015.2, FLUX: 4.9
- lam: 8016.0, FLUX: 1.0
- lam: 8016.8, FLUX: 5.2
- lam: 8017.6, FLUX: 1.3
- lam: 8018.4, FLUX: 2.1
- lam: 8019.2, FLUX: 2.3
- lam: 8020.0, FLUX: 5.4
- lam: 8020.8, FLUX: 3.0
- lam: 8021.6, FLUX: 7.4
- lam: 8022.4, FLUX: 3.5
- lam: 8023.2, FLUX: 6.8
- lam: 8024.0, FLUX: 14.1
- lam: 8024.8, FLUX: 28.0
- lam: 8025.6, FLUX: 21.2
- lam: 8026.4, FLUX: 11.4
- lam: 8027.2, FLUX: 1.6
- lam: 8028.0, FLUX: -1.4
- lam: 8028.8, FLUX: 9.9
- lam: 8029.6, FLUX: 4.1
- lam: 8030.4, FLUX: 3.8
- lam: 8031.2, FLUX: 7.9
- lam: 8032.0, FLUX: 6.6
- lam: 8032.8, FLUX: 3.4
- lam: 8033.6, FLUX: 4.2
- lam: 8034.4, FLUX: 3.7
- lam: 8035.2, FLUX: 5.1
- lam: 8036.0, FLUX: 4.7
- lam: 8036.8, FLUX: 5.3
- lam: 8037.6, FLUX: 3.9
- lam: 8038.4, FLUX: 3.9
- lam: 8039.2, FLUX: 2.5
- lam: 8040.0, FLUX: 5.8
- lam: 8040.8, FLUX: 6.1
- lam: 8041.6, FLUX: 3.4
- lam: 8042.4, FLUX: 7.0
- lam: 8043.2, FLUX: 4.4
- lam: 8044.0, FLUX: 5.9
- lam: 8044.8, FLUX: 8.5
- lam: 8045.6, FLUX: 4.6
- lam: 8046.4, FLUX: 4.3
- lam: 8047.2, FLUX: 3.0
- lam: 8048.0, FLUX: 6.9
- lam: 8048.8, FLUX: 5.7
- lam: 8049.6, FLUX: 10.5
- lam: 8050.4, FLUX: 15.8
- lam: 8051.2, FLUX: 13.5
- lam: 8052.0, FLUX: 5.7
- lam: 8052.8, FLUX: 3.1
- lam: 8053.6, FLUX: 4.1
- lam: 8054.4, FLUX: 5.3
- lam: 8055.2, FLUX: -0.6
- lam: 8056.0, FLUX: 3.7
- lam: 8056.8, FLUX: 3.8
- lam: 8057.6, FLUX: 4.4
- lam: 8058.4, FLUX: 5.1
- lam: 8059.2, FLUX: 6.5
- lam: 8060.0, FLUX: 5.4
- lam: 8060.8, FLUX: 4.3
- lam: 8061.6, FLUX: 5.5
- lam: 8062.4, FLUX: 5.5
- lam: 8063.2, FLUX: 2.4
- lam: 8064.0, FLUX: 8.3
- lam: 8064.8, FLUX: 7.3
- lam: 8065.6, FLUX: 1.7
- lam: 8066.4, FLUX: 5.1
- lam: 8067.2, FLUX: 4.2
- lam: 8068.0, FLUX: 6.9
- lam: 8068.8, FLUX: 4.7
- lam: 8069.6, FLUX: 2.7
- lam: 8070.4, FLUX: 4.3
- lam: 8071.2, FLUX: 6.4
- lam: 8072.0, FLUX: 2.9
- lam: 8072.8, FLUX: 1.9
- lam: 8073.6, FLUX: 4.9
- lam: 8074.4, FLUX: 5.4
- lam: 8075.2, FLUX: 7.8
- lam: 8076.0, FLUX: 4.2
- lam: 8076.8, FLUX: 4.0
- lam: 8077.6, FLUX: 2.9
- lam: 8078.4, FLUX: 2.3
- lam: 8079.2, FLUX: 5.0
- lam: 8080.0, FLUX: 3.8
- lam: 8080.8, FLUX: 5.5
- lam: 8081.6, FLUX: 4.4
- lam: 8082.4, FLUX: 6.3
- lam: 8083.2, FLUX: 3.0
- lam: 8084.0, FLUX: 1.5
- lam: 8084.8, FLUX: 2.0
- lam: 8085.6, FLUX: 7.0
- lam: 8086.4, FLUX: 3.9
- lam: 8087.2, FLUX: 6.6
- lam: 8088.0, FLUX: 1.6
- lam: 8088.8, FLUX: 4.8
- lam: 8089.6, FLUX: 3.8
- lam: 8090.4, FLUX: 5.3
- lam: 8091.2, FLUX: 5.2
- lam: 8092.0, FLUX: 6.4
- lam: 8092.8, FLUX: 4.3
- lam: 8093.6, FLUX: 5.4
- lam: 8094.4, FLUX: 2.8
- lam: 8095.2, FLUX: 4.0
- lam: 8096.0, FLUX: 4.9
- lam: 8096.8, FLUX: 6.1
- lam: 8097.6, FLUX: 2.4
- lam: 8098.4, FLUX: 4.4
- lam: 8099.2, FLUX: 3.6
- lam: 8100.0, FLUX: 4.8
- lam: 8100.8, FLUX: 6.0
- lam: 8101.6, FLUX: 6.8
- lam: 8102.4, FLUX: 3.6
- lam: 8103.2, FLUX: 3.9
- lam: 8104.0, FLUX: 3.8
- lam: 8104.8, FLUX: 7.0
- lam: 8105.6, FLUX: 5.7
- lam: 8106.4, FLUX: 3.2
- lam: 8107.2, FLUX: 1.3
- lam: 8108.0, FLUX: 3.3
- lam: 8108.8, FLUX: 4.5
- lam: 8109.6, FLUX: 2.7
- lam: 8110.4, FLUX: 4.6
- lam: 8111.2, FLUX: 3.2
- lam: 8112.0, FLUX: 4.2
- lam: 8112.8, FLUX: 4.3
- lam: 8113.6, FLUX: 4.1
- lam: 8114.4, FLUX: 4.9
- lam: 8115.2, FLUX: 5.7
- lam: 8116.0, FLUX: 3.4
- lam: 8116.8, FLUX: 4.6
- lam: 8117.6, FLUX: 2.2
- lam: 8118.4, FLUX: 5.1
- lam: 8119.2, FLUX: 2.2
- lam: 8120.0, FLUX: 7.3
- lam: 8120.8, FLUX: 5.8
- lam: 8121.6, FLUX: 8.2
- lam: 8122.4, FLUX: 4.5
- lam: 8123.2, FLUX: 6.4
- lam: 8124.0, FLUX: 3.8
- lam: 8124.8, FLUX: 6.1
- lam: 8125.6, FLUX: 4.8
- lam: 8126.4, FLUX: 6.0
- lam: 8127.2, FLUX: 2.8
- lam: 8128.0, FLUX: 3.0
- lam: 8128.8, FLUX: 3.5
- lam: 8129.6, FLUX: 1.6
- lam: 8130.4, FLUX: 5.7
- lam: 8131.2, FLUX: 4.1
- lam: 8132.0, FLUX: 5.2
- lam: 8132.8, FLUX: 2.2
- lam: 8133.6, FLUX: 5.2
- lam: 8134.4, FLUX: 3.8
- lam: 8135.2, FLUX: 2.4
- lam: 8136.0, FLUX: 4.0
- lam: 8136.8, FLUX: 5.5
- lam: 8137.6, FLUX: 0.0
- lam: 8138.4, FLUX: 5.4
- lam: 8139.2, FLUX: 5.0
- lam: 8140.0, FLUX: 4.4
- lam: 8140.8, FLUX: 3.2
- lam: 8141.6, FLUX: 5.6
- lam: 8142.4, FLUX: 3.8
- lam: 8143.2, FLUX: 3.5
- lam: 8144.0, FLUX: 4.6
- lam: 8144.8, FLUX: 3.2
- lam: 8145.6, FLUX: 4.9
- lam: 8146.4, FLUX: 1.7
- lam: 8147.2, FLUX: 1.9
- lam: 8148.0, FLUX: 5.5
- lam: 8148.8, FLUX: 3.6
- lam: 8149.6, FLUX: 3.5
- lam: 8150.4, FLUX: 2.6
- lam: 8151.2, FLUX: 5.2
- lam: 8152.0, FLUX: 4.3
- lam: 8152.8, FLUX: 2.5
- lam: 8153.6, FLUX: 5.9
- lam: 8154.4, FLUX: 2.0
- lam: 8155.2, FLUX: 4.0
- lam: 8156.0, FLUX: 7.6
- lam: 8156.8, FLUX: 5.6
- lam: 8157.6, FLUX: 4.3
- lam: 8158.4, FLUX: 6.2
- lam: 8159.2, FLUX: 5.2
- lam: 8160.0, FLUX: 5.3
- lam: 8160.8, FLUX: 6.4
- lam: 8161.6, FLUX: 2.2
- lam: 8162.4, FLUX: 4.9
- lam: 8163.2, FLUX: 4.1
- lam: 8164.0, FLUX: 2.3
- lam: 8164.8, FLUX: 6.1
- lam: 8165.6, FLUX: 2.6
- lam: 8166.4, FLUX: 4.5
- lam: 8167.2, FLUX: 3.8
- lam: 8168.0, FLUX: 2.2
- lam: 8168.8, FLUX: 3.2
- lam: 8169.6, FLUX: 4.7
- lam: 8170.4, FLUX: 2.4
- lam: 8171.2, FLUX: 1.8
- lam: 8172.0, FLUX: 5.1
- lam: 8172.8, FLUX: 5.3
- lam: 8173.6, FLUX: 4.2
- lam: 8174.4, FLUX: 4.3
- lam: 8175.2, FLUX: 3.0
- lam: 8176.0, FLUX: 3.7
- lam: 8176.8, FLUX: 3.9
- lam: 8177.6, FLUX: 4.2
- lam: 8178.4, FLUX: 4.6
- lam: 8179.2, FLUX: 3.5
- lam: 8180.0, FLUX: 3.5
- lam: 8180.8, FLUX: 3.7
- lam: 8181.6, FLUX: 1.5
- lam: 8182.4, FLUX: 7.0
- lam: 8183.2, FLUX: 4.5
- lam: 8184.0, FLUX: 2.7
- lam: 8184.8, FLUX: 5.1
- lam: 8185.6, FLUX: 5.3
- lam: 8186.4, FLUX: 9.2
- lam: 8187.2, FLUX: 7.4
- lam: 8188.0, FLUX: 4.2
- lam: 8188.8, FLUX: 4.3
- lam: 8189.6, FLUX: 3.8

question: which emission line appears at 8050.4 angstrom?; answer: [N II]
